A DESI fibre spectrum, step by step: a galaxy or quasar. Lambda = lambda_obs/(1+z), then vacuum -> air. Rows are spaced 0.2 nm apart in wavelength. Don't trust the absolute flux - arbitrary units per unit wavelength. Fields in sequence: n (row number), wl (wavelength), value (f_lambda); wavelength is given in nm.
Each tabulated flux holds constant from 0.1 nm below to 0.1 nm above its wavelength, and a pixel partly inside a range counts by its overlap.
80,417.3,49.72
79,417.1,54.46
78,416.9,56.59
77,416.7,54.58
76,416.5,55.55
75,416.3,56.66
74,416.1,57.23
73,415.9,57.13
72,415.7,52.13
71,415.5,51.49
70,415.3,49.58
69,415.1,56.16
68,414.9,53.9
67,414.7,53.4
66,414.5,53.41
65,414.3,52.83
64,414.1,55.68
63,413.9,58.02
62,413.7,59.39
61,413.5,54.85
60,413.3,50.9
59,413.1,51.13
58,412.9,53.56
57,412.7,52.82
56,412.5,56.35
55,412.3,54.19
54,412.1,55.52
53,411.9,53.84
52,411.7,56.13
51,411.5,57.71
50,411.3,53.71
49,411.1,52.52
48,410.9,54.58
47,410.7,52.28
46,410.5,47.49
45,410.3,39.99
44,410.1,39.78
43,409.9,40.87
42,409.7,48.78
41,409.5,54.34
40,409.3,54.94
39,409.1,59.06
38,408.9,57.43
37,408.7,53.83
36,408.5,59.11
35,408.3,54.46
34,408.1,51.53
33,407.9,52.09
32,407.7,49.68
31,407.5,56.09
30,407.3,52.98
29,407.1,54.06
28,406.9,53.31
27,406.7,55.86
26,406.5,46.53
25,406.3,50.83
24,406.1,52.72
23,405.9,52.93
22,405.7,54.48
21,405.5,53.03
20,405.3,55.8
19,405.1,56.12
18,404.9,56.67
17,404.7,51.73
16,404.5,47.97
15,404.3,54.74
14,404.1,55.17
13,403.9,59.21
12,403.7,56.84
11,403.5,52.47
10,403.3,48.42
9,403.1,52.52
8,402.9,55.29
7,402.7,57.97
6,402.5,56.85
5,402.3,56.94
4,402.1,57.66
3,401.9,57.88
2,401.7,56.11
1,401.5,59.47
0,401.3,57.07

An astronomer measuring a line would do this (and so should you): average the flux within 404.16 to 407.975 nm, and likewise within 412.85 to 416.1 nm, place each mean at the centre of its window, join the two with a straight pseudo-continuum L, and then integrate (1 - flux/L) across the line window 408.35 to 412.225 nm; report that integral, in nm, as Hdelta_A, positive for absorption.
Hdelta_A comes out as 0.096 nm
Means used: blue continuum 53.1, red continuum 54.1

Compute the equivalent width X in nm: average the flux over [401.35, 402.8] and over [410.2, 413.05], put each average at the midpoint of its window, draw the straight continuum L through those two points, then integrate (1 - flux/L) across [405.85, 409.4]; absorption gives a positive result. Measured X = 0.068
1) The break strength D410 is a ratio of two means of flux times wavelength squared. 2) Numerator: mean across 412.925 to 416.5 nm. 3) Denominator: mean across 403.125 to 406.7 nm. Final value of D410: 1.07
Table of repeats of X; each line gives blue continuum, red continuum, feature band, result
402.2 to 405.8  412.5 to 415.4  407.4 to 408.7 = 0.01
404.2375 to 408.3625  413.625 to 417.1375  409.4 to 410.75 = 0.20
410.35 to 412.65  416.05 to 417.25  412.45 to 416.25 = 0.03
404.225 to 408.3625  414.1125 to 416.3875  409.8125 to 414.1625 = 0.11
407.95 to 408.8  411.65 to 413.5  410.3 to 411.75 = 0.04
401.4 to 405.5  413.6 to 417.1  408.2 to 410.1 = 0.07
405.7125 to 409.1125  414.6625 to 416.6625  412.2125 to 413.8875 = -0.01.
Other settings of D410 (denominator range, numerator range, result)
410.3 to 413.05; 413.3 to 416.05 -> 1.03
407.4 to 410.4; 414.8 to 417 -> 1.10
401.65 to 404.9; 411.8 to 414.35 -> 1.04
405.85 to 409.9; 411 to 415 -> 1.05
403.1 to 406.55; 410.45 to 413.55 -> 1.04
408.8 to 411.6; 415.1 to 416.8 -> 1.10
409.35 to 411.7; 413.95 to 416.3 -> 1.11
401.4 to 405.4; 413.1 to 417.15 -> 1.05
